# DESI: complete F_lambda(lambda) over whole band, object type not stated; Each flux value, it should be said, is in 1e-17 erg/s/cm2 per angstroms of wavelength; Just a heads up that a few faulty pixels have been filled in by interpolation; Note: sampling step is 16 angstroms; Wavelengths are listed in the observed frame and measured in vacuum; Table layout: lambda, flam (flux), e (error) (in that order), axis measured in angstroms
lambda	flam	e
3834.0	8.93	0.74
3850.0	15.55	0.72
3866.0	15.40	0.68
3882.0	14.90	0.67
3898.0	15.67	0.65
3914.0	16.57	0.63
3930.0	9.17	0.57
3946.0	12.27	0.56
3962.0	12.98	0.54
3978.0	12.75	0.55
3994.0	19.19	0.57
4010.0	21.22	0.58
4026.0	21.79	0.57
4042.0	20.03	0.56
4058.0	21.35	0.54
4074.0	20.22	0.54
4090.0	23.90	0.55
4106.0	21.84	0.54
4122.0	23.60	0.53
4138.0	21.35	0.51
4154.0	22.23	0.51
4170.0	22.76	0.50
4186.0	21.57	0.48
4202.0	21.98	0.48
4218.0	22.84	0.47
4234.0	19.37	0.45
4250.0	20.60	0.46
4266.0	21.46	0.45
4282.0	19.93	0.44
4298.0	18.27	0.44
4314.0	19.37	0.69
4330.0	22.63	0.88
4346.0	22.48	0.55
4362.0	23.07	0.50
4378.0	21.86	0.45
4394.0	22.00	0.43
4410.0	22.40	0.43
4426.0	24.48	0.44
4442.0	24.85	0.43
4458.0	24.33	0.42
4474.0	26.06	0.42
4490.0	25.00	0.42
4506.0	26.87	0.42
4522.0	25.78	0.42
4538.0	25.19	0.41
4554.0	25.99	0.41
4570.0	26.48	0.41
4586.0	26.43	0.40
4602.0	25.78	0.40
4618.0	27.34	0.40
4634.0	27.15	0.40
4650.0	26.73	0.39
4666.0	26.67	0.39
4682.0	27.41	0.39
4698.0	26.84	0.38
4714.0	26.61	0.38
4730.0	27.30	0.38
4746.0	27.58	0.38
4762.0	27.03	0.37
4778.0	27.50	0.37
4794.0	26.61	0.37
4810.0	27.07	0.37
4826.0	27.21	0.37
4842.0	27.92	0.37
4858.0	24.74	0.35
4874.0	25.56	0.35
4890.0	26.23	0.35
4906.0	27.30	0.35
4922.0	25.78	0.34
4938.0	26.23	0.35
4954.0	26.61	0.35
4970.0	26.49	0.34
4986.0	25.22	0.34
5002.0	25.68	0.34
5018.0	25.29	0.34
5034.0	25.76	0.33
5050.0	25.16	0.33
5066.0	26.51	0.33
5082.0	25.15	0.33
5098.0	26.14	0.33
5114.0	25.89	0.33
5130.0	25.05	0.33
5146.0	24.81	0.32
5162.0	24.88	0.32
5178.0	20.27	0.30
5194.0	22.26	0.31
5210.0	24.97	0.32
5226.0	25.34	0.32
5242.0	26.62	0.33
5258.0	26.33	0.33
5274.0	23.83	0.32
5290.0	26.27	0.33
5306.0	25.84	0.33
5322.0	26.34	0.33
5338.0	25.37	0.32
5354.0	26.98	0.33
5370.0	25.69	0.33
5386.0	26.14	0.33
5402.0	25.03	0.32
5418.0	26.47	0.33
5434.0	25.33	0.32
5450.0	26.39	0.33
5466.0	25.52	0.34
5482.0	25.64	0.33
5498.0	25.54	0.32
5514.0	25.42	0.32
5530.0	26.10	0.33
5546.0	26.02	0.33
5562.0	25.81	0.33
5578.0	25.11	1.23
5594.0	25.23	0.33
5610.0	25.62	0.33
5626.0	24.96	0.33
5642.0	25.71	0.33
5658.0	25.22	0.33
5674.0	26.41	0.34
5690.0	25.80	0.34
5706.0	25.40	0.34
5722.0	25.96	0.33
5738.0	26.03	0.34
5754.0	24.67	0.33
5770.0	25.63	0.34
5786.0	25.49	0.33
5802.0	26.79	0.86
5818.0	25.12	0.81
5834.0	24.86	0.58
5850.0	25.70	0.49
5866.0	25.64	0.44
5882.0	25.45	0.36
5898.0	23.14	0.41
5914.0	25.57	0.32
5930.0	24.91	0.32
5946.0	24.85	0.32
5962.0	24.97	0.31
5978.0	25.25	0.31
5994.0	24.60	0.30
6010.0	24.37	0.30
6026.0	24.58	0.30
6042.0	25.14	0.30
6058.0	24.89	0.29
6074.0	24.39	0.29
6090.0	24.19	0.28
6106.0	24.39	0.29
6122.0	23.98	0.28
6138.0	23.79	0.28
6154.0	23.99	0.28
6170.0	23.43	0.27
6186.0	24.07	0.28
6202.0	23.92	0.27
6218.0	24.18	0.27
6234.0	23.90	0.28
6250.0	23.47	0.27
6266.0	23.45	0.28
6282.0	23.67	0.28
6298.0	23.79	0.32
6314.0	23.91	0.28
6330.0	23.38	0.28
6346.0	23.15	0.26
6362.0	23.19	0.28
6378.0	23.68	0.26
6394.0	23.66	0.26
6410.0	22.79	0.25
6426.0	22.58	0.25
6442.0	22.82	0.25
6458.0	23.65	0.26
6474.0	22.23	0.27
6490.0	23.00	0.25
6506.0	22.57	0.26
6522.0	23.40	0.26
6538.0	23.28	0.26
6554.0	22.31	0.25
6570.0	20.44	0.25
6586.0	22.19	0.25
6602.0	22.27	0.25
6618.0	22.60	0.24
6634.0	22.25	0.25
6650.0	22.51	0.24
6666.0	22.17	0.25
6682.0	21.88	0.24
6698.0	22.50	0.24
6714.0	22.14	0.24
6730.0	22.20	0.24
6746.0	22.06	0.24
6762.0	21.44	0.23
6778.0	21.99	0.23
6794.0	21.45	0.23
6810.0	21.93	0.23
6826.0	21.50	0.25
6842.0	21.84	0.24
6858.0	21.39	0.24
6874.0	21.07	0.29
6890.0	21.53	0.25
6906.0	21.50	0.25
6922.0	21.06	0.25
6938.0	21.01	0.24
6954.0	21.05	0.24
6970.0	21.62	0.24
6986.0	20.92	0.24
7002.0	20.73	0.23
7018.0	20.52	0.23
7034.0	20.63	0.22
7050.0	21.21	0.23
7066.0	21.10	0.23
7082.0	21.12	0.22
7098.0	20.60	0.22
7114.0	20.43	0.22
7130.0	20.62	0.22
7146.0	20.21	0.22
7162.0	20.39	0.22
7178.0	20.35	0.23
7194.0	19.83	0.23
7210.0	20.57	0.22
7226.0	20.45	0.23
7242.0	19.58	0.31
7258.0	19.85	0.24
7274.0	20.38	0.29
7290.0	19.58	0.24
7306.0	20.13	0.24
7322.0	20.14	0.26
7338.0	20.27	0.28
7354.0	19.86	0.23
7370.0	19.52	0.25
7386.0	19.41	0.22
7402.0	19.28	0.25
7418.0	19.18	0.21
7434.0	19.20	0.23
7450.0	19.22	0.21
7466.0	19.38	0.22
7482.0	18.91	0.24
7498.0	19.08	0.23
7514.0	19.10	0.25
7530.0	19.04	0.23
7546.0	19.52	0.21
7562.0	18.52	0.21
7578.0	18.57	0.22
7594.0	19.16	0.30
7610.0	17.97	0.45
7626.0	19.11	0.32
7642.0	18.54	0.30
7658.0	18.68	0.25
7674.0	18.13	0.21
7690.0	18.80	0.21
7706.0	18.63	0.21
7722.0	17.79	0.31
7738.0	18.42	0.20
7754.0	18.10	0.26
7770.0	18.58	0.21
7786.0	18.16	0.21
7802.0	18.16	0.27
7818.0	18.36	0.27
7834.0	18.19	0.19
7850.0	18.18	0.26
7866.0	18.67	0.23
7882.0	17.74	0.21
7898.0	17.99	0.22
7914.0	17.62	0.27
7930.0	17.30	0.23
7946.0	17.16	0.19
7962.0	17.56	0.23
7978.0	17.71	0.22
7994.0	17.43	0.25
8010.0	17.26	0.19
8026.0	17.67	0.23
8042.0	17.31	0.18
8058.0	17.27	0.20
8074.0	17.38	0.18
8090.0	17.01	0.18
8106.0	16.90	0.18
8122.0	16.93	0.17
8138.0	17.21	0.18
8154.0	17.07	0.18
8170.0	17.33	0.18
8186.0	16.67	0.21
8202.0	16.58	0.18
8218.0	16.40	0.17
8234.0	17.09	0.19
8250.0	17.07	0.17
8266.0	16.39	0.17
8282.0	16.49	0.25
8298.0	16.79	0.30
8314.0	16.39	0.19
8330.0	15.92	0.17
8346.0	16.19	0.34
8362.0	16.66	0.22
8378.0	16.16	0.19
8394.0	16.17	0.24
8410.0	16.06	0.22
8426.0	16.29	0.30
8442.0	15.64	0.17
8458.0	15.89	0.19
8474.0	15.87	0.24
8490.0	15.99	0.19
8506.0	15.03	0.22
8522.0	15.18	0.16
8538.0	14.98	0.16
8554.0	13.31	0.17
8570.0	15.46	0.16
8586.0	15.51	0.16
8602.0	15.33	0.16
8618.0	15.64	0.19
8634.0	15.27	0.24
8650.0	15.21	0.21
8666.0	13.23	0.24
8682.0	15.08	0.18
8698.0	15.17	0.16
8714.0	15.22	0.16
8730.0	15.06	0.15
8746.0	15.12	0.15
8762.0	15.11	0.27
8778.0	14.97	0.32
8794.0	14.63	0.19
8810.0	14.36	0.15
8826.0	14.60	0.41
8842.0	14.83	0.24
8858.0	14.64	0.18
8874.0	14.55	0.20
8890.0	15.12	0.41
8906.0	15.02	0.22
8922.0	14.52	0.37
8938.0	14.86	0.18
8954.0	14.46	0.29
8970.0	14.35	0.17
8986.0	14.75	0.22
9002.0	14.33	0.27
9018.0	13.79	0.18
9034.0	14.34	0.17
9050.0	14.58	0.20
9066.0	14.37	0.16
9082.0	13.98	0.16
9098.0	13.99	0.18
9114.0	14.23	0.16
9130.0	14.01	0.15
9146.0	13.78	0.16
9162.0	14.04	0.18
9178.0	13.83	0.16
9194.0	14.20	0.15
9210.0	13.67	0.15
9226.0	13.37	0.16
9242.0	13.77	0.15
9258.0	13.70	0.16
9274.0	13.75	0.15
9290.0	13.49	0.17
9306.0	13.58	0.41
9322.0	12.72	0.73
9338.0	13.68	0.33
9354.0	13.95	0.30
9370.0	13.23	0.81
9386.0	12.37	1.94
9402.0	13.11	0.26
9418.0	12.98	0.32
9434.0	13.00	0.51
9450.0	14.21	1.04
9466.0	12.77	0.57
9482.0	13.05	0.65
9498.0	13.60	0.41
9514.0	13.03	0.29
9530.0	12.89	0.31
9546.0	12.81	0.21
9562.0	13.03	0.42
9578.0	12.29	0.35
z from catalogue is 0.000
